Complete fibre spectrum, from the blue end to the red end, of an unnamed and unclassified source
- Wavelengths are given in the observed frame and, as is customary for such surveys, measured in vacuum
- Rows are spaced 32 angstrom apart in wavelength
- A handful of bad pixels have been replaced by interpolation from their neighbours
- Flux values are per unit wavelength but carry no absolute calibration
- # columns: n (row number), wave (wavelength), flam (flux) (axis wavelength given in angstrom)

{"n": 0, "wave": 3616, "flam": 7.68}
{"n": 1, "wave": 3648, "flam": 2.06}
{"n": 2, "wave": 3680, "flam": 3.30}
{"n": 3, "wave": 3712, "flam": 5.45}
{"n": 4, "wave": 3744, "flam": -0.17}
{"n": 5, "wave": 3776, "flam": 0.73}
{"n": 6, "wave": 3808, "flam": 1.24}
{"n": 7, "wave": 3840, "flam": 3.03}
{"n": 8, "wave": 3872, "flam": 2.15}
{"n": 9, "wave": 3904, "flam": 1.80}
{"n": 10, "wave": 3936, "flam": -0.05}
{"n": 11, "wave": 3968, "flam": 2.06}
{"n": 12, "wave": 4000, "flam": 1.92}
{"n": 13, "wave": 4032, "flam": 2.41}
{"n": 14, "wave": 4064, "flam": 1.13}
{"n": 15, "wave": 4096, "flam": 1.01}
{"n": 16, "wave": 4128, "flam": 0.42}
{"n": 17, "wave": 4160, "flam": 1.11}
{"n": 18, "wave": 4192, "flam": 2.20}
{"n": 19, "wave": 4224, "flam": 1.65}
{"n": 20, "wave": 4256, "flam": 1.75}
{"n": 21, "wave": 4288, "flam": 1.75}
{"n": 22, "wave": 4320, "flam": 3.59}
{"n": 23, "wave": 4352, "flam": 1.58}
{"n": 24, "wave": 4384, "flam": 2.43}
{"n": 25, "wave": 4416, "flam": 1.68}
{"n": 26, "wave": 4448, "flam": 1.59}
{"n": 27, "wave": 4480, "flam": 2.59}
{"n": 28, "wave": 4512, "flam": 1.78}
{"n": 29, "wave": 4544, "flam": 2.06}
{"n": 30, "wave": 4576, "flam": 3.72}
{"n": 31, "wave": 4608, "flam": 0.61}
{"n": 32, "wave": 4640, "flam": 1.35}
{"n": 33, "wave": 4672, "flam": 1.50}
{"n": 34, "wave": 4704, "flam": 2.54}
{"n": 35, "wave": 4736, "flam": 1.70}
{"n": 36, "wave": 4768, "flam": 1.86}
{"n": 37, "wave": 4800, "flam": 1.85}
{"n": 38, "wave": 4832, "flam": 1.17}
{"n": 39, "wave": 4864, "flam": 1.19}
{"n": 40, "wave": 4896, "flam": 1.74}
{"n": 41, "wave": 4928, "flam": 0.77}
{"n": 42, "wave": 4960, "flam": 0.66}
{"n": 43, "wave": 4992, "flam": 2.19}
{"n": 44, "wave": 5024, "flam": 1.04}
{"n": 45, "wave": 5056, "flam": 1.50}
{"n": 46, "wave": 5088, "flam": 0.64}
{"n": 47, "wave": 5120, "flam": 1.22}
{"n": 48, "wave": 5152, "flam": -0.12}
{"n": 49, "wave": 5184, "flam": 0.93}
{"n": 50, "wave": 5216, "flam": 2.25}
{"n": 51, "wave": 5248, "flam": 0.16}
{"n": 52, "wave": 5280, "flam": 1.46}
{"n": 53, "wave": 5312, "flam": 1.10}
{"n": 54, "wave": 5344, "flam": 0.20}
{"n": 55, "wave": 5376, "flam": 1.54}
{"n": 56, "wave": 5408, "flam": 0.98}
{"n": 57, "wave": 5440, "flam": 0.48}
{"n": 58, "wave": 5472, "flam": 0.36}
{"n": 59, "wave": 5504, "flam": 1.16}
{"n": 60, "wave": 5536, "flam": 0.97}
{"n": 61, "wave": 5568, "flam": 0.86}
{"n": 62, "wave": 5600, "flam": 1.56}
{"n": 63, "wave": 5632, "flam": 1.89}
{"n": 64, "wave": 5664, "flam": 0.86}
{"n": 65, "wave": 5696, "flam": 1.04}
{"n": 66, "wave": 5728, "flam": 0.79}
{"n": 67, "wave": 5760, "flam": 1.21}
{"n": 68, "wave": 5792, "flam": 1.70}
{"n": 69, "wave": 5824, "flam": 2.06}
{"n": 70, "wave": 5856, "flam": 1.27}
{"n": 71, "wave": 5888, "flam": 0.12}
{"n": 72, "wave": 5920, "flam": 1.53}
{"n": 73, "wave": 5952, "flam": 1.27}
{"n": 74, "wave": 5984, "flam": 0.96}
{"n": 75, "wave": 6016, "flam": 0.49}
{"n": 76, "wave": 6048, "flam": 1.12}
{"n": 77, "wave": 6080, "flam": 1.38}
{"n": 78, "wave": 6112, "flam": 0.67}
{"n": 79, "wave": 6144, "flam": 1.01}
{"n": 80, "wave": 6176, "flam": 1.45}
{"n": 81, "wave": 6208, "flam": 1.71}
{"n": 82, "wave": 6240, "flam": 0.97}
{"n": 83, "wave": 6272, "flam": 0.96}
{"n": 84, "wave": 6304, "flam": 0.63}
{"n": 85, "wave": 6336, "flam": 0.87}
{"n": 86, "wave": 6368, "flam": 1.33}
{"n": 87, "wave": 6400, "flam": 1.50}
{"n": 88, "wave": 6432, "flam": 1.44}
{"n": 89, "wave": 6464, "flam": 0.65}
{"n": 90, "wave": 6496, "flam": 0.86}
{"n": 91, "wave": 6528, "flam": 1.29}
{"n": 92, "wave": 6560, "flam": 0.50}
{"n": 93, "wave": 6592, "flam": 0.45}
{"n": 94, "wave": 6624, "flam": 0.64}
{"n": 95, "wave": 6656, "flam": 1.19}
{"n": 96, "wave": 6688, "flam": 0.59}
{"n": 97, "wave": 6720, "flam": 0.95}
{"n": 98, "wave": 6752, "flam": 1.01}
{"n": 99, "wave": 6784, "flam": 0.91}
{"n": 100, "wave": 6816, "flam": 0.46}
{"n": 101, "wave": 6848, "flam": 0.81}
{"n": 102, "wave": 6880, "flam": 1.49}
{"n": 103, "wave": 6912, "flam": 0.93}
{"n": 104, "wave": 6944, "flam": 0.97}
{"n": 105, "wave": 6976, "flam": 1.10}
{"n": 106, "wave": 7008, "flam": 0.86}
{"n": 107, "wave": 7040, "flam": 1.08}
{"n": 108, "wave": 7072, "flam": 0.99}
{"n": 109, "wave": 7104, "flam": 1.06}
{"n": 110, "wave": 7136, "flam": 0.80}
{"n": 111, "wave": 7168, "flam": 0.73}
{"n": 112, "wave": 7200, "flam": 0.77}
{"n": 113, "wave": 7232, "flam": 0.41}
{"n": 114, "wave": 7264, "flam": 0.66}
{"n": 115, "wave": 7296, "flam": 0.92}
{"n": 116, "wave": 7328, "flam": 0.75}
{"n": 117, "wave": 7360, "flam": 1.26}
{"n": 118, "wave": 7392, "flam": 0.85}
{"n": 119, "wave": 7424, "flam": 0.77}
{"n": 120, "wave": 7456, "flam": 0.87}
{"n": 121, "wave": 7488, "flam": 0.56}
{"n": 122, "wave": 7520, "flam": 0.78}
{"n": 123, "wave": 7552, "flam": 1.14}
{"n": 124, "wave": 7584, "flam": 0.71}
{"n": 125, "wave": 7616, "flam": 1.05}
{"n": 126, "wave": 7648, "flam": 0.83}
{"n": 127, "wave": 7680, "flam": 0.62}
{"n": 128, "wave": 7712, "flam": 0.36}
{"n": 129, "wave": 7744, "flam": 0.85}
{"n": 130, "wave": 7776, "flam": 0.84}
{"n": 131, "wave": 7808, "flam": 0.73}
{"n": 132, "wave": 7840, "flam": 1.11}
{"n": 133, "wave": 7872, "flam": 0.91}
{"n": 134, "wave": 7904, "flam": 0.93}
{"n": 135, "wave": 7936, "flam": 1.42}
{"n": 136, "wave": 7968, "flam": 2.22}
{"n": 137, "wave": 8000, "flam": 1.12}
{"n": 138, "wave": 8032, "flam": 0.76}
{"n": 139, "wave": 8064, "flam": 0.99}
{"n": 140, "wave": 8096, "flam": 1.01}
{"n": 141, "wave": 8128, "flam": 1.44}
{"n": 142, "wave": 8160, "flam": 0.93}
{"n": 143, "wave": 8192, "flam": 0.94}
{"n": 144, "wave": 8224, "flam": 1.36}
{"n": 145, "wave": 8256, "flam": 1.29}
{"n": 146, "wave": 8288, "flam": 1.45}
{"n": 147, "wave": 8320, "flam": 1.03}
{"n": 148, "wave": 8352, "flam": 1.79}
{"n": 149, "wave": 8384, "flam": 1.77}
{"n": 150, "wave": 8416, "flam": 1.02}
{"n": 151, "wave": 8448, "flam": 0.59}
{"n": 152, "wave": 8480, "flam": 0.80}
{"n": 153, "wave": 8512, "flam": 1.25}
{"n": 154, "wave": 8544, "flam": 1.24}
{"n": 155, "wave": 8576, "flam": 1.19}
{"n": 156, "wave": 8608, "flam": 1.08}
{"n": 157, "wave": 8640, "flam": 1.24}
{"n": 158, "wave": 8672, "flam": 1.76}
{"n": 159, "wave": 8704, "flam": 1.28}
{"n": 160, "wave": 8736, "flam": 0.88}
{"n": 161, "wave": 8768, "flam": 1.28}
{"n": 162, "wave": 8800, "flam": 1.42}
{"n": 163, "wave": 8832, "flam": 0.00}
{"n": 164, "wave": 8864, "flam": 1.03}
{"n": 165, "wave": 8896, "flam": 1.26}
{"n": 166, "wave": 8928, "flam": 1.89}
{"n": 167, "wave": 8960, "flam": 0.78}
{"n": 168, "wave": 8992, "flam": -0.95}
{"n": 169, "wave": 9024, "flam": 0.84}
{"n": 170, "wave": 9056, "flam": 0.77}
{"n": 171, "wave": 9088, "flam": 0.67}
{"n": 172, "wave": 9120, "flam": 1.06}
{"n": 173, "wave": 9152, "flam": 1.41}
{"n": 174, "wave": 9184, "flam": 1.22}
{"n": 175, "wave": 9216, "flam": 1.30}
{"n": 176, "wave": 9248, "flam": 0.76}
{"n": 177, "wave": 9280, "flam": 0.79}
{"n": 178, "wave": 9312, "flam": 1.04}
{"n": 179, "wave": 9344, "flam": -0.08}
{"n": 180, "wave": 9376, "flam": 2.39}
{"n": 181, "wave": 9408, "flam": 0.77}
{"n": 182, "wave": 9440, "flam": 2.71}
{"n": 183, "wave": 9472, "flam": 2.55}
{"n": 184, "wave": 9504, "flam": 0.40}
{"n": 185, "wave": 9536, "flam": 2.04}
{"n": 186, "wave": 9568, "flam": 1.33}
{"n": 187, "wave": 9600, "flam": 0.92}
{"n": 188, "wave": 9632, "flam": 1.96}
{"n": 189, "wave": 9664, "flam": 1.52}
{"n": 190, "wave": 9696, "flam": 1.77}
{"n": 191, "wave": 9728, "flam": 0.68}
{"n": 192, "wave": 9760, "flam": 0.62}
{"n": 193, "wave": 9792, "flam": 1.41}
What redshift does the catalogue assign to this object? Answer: 1.134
